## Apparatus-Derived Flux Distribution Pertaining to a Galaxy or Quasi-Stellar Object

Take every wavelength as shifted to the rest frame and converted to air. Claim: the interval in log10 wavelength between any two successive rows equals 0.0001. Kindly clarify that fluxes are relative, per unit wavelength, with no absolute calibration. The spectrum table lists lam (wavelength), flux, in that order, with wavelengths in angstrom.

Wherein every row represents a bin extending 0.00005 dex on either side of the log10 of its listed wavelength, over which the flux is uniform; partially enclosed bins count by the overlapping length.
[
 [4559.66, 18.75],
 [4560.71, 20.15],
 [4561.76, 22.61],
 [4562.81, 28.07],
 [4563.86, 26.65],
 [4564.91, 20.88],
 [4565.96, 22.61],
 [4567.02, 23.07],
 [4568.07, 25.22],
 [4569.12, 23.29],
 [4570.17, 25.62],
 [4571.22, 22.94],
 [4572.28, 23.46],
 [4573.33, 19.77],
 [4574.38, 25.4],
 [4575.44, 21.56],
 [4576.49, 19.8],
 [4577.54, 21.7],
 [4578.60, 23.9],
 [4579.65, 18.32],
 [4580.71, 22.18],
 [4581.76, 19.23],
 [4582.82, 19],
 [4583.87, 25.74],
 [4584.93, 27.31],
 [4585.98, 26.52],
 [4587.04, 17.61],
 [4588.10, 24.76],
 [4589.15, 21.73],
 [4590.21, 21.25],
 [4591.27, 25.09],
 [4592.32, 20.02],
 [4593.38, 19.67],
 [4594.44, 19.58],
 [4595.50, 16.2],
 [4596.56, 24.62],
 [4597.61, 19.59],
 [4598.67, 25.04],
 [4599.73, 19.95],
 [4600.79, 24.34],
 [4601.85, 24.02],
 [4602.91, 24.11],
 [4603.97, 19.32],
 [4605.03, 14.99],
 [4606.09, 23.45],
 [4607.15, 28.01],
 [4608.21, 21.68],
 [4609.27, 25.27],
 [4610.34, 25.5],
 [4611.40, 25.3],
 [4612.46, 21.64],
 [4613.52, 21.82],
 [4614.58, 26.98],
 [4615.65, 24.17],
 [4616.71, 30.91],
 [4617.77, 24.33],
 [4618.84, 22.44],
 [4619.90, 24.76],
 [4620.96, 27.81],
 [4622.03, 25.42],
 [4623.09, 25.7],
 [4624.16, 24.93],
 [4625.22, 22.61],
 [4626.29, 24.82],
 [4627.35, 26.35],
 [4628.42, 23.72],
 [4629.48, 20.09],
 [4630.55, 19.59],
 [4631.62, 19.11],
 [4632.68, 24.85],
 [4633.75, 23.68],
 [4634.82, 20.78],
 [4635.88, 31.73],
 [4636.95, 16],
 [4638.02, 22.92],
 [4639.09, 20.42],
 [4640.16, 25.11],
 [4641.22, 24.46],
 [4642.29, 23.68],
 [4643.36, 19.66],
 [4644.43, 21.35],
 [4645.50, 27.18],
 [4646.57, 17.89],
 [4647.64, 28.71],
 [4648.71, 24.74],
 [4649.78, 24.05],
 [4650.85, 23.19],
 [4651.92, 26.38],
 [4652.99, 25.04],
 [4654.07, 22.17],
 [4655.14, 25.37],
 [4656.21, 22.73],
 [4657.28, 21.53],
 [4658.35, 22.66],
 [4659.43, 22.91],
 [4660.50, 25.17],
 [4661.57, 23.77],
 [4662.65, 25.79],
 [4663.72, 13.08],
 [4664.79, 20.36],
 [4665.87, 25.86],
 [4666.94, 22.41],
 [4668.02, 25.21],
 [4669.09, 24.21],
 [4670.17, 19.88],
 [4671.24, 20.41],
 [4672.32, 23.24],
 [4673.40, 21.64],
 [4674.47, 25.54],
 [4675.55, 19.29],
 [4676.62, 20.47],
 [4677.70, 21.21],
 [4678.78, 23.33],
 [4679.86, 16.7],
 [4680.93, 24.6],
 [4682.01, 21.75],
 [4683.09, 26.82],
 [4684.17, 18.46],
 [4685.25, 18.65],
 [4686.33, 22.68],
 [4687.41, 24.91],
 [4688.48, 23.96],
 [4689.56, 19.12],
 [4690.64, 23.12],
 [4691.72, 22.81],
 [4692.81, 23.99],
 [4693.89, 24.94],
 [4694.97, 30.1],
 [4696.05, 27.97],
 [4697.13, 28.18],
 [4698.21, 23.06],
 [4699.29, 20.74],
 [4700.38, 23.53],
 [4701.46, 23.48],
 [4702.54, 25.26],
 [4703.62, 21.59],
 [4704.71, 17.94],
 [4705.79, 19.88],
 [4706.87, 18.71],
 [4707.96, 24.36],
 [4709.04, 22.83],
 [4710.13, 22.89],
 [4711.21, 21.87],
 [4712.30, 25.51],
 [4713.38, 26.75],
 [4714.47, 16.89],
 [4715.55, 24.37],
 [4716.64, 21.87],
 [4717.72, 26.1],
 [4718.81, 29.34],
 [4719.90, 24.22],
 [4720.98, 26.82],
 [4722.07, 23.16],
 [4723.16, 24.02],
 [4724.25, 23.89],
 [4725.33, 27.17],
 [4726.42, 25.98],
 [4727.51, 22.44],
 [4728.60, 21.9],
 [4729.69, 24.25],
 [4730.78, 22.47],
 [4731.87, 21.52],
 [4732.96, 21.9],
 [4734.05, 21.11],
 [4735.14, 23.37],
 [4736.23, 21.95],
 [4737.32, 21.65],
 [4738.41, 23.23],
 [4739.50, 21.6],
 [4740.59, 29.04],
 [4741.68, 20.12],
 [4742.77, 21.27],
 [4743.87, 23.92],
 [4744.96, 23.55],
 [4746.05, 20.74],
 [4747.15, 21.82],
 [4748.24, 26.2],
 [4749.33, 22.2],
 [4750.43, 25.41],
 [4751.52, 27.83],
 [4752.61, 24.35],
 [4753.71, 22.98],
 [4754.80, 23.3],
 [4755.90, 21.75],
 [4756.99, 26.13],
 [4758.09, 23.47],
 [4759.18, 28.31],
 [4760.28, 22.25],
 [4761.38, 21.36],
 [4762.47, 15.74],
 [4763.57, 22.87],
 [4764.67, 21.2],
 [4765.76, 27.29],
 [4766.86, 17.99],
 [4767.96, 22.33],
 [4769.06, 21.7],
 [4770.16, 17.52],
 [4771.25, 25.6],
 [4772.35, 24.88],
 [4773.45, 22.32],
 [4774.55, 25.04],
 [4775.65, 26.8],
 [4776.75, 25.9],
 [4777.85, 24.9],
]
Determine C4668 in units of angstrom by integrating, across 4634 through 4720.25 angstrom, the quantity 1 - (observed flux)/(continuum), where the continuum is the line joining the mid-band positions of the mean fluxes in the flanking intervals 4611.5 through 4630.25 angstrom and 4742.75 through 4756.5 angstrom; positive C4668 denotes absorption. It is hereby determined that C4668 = 4.0 angstrom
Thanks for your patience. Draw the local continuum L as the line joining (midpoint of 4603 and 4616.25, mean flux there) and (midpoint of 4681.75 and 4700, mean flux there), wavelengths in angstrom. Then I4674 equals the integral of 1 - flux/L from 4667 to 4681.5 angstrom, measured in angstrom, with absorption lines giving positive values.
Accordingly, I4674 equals 1.0 angstrom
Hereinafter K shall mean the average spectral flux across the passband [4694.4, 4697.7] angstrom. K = 28.7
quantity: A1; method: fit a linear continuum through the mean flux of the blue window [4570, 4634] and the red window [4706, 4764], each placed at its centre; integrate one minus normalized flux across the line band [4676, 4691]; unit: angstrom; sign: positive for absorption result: 0.9 angstrom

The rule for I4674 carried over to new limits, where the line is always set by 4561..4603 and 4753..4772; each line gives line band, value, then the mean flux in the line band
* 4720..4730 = -0.84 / 24.4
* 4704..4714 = 0.11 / 22.2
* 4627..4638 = -0.01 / 22.5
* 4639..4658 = -0.91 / 23.6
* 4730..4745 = -0.08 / 22.6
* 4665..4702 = -0.78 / 23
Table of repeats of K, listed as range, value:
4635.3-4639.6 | 22.8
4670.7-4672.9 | 21.8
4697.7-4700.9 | 22.4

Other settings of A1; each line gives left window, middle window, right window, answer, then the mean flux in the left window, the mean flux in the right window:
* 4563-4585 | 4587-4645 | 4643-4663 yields 0.6 angstrom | 22.7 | 23.7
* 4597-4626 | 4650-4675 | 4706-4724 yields 0.8 angstrom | 23.9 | 23.7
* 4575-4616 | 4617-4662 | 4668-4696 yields -2.3 angstrom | 22.3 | 22.6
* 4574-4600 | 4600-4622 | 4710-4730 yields -1.7 angstrom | 21.8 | 24.2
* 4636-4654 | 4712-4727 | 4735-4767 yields -1.0 angstrom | 23.3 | 23.2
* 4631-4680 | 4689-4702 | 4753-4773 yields -0.9 angstrom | 22.8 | 22.6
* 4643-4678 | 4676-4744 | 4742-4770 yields -0.7 angstrom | 22.8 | 22.9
